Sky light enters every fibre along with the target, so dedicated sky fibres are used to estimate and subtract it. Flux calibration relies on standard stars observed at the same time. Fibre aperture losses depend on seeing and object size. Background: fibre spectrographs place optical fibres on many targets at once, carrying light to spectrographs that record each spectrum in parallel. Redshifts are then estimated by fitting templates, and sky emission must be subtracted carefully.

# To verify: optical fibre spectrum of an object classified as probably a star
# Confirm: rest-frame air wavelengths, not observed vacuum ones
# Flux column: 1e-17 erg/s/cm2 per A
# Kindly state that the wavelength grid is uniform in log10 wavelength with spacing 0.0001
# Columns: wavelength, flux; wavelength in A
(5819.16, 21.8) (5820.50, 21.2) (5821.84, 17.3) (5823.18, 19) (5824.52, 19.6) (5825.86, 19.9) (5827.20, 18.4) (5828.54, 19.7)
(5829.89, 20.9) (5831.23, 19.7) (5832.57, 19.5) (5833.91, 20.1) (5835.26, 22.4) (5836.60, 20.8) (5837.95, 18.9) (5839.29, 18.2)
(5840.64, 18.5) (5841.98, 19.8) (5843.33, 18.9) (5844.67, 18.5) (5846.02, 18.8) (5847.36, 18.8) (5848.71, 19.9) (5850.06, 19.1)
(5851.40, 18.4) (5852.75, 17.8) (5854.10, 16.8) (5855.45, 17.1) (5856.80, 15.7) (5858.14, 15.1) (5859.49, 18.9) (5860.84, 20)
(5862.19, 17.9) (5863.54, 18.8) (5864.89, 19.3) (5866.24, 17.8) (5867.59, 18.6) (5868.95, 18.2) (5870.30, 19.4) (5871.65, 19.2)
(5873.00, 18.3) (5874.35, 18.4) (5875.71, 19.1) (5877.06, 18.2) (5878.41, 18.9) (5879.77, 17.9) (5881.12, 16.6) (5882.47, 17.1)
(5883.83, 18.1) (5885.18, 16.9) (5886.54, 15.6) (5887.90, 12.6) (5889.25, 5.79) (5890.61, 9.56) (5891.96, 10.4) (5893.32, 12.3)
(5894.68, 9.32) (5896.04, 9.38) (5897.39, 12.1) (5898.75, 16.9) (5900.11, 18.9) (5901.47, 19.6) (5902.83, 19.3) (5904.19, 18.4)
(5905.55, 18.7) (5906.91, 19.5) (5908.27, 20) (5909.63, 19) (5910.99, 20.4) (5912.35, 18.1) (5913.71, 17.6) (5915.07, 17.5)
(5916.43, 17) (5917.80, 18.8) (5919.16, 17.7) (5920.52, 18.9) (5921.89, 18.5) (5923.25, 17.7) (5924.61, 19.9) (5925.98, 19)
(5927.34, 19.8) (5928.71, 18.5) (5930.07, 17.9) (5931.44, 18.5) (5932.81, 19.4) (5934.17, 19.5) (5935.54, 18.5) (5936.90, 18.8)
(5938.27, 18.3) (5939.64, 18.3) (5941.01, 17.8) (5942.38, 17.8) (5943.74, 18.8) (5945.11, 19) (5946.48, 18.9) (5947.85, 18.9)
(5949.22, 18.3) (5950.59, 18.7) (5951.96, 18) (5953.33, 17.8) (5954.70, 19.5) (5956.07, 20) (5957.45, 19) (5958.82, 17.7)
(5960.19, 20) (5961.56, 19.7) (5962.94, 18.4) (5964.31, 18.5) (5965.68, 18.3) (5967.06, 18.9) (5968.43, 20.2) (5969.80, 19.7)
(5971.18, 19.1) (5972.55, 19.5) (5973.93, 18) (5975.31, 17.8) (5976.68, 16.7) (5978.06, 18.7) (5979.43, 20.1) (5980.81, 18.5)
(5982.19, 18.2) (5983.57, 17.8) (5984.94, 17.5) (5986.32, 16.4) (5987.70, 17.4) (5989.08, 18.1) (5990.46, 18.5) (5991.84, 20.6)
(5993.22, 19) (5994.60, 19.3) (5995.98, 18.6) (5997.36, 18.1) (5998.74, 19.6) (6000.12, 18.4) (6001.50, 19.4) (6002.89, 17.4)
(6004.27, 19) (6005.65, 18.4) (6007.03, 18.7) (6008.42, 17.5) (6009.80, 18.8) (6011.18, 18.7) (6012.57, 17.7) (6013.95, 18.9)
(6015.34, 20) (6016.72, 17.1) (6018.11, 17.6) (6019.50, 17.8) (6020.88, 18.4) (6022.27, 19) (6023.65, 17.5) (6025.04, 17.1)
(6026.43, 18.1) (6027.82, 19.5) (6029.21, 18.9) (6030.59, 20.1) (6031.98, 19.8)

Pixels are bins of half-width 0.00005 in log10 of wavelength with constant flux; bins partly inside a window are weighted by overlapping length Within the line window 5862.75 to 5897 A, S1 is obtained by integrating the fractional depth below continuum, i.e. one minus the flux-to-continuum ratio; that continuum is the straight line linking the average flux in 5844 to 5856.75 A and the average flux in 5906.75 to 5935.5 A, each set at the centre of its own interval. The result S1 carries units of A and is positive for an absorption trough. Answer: 4.9 A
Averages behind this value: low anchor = 18.2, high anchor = 18.7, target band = 15.8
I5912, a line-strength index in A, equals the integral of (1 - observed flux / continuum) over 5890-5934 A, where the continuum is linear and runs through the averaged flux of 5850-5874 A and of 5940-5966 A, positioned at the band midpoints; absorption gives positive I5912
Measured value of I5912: 3.0 A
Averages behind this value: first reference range 18.1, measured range 17.2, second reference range 18.7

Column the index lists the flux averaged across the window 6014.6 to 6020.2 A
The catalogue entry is 18.1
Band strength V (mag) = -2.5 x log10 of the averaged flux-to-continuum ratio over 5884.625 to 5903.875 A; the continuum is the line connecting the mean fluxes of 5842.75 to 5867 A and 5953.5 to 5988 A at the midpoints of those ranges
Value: 0.33 mag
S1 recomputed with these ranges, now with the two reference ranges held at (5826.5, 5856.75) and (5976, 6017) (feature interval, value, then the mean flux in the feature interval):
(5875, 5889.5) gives 1.9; 16.4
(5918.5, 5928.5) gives 0.0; 18.8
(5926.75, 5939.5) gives 0.0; 18.8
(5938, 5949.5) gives 0.1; 18.5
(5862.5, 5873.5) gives 0.2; 18.7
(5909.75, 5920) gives 0.3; 18.2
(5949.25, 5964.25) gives -0.2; 18.8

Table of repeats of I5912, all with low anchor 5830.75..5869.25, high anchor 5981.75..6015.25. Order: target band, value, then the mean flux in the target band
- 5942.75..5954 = 0.0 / 18.5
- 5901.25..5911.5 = -0.4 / 19.3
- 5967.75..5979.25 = -0.2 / 18.8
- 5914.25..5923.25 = 0.3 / 18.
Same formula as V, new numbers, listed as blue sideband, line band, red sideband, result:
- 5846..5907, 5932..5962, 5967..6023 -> -0.06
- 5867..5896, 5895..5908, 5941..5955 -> -0.02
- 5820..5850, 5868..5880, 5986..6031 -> 0.04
